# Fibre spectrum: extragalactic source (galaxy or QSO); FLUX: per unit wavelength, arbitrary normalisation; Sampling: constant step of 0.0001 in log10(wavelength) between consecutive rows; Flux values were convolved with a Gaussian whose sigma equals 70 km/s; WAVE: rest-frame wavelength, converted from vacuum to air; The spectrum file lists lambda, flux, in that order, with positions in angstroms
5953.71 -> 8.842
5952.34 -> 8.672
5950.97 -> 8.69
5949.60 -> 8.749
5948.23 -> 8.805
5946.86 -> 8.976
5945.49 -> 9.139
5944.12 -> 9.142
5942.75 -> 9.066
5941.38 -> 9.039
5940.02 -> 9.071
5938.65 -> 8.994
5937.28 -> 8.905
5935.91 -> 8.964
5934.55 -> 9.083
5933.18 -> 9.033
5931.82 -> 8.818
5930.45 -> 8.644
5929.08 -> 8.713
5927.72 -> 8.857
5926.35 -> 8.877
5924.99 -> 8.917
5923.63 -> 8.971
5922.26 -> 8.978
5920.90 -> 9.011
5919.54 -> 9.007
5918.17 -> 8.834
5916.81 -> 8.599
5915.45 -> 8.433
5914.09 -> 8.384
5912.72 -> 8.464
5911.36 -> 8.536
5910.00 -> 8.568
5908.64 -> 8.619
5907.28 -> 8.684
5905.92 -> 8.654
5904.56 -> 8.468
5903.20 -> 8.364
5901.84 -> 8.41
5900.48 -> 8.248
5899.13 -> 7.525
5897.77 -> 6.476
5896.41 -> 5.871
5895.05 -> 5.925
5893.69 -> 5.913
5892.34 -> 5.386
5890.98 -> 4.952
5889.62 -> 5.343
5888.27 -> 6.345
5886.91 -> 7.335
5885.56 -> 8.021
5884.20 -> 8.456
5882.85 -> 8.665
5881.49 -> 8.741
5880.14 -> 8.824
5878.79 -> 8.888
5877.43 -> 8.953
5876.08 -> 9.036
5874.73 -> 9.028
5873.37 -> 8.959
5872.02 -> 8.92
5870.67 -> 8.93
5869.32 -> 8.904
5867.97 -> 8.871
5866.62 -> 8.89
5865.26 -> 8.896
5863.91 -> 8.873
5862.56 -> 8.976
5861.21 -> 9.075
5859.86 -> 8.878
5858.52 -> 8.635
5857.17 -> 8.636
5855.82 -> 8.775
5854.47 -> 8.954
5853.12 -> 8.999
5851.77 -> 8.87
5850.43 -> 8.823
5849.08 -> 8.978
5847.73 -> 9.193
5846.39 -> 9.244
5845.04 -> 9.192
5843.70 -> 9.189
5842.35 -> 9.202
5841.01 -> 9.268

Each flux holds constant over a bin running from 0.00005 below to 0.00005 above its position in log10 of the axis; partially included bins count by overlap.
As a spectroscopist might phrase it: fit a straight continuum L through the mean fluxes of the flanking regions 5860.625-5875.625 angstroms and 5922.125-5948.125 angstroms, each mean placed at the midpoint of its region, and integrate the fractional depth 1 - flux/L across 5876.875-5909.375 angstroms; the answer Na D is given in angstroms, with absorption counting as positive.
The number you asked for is 5.1 angstroms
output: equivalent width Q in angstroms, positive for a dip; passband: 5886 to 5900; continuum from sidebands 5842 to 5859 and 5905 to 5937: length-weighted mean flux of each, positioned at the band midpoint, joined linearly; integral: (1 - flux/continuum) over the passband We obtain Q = 4.2 angstroms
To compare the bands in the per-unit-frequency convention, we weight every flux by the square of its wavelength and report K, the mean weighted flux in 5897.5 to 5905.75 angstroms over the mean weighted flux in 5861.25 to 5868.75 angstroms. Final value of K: 0.91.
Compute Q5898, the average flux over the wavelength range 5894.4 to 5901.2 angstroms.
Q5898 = 6.82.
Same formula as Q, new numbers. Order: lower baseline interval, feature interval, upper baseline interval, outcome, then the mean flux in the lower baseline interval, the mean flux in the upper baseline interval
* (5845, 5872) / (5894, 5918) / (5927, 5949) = 2.5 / 8.92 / 8.95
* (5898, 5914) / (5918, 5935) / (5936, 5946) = -0.3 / 8.36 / 9.04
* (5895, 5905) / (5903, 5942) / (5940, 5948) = -2.4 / 7.48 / 9.06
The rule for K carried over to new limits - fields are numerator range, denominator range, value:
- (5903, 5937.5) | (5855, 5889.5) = 1.03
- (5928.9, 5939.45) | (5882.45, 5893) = 1.34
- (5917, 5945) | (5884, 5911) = 1.24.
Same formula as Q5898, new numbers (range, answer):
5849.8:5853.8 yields 8.9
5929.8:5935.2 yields 8.89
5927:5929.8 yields 8.77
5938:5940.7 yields 9.04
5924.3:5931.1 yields 8.81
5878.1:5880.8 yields 8.85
